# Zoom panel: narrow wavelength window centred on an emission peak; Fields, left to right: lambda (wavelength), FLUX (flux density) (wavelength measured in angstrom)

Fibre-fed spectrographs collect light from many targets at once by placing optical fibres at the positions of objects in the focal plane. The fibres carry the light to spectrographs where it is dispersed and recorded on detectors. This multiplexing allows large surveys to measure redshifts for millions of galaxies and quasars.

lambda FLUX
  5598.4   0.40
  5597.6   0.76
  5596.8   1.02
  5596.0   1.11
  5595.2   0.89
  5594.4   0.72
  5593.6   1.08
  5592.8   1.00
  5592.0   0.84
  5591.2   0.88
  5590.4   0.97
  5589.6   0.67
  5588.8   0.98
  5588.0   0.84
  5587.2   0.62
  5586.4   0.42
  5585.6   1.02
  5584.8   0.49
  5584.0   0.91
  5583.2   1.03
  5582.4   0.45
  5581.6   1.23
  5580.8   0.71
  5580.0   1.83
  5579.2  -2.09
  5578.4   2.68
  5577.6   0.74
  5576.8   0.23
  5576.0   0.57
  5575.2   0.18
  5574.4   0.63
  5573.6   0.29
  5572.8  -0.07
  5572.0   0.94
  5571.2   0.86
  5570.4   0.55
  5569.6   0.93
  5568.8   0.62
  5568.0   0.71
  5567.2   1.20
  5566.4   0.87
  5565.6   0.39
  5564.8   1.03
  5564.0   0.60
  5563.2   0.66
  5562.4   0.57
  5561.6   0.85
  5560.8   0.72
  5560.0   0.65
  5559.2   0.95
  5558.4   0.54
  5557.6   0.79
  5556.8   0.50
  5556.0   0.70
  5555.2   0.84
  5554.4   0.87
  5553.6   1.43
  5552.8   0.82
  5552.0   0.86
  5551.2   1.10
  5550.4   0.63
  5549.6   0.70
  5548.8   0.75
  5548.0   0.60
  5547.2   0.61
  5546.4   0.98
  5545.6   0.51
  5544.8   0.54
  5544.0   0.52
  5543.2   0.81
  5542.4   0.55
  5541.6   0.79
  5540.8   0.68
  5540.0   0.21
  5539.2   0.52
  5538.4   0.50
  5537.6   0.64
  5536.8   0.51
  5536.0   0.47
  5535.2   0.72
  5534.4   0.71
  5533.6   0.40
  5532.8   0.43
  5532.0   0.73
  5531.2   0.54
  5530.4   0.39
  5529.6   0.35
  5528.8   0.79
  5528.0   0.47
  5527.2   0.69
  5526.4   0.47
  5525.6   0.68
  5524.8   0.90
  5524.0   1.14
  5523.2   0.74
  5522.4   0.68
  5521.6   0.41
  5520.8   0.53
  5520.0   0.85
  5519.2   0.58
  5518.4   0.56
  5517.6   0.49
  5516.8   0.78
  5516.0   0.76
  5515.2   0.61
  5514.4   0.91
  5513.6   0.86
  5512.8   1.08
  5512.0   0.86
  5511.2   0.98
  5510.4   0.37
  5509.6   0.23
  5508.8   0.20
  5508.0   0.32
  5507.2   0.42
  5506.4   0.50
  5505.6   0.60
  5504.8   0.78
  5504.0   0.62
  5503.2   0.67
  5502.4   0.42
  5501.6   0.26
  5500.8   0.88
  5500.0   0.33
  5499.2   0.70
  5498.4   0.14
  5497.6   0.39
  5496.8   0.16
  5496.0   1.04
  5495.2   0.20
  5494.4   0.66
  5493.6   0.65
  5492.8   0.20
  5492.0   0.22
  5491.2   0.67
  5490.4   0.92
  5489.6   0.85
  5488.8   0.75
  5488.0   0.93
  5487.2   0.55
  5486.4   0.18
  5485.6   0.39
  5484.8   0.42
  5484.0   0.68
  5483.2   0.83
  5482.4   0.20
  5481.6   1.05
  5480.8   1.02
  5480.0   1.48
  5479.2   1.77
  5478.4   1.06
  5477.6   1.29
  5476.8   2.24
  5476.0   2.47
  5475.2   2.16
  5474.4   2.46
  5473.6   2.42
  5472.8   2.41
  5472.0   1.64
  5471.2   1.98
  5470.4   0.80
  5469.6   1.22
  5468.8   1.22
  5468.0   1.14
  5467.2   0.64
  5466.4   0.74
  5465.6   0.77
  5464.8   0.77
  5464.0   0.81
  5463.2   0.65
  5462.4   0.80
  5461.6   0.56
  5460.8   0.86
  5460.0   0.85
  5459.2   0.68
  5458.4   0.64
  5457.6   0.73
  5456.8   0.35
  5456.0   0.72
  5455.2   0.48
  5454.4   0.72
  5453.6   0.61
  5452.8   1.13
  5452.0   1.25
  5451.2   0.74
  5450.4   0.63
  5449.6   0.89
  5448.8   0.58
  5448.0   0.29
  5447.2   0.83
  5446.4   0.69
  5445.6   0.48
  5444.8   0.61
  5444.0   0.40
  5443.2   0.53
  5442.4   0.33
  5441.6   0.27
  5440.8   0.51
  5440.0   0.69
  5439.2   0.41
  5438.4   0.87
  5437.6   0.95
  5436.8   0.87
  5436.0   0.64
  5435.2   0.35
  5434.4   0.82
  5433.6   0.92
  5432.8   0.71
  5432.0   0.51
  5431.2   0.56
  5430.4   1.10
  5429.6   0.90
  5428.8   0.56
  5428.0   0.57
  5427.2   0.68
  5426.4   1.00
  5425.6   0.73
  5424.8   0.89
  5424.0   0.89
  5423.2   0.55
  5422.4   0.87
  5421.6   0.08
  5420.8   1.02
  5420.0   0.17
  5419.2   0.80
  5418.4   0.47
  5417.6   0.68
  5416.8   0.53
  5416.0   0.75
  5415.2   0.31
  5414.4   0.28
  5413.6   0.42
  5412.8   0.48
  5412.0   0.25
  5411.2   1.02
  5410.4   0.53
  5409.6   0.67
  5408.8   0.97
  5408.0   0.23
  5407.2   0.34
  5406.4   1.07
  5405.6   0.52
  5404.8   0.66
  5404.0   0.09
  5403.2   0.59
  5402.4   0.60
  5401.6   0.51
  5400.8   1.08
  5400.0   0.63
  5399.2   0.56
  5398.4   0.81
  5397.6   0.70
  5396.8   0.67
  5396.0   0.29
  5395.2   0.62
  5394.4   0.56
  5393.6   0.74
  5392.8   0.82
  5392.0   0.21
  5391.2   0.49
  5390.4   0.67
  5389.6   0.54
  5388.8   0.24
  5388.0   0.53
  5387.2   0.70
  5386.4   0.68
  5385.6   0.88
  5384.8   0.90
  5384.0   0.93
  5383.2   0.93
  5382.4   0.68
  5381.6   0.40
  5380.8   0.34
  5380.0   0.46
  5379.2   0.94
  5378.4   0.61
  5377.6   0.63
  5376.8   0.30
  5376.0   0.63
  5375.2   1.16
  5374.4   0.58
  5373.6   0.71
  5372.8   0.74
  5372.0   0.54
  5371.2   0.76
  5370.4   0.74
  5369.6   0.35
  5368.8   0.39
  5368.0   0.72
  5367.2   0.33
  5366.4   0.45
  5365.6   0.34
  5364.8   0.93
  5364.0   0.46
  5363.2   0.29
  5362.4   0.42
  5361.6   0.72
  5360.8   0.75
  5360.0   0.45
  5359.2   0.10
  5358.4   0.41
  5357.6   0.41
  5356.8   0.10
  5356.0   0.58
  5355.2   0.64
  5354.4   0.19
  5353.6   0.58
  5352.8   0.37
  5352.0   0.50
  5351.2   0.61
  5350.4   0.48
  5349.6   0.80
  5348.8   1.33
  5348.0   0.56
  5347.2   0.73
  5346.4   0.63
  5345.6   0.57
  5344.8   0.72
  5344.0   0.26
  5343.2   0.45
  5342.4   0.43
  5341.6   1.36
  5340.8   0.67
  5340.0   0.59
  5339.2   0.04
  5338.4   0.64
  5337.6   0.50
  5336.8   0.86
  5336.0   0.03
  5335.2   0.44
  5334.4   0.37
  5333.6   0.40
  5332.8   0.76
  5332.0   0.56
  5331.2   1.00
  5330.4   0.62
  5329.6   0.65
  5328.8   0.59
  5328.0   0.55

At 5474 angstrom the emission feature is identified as [O II] 3727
